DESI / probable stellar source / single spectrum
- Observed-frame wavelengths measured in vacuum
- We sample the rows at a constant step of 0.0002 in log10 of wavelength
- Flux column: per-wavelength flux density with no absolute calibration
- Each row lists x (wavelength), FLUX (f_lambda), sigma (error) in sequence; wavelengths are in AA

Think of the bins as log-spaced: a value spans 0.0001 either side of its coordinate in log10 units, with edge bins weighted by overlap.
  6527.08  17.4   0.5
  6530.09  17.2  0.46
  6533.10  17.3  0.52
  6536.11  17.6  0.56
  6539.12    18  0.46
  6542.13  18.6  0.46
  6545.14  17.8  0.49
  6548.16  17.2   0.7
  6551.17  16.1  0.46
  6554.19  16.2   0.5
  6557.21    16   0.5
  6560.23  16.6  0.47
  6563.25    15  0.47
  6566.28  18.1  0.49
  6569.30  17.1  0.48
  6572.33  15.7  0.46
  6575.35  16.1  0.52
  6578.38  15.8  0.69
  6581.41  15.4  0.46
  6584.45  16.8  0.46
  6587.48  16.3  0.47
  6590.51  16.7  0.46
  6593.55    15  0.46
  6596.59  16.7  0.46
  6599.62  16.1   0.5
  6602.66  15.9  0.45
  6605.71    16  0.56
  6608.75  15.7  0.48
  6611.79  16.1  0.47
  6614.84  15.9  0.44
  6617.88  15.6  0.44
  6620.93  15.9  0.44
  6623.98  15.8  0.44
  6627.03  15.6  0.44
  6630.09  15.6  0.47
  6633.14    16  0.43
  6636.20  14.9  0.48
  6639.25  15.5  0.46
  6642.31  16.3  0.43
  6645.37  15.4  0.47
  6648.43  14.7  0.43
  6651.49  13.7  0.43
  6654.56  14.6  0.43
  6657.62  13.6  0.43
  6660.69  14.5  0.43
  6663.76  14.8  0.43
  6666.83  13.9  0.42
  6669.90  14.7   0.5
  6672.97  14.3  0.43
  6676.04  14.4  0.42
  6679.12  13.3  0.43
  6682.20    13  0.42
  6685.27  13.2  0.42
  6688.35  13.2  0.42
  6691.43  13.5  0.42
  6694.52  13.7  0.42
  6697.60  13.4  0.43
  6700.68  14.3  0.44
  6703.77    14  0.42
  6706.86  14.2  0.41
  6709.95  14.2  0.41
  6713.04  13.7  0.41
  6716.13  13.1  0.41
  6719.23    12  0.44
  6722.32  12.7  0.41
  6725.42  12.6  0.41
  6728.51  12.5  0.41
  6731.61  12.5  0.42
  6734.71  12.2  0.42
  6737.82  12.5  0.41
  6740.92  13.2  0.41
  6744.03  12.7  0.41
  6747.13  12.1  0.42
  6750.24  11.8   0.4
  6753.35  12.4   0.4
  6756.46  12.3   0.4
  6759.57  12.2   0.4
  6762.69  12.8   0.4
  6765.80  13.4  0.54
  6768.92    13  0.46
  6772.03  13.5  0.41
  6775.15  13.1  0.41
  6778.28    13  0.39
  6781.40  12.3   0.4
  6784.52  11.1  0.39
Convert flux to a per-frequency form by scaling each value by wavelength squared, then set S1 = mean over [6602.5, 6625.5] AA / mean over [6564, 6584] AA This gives 0.98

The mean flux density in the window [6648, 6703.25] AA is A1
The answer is 13.9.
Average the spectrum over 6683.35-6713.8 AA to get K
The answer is 13.7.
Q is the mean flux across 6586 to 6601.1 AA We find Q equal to 16.2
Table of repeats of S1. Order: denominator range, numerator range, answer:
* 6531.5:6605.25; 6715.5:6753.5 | 0.79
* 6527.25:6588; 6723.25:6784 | 0.80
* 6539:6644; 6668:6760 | 0.84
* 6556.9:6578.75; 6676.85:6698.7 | 0.85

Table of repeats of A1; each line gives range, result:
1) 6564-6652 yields 15.9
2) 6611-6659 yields 15.3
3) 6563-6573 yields 16.7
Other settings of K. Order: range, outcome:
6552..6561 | 16.2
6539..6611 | 16.4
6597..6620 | 15.9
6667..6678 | 14.4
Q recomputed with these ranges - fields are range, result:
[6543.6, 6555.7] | 16.8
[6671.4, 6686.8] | 13.6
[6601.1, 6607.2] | 15.9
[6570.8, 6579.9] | 15.9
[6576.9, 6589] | 16.1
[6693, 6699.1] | 13.6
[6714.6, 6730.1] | 12.6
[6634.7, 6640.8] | 15.2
